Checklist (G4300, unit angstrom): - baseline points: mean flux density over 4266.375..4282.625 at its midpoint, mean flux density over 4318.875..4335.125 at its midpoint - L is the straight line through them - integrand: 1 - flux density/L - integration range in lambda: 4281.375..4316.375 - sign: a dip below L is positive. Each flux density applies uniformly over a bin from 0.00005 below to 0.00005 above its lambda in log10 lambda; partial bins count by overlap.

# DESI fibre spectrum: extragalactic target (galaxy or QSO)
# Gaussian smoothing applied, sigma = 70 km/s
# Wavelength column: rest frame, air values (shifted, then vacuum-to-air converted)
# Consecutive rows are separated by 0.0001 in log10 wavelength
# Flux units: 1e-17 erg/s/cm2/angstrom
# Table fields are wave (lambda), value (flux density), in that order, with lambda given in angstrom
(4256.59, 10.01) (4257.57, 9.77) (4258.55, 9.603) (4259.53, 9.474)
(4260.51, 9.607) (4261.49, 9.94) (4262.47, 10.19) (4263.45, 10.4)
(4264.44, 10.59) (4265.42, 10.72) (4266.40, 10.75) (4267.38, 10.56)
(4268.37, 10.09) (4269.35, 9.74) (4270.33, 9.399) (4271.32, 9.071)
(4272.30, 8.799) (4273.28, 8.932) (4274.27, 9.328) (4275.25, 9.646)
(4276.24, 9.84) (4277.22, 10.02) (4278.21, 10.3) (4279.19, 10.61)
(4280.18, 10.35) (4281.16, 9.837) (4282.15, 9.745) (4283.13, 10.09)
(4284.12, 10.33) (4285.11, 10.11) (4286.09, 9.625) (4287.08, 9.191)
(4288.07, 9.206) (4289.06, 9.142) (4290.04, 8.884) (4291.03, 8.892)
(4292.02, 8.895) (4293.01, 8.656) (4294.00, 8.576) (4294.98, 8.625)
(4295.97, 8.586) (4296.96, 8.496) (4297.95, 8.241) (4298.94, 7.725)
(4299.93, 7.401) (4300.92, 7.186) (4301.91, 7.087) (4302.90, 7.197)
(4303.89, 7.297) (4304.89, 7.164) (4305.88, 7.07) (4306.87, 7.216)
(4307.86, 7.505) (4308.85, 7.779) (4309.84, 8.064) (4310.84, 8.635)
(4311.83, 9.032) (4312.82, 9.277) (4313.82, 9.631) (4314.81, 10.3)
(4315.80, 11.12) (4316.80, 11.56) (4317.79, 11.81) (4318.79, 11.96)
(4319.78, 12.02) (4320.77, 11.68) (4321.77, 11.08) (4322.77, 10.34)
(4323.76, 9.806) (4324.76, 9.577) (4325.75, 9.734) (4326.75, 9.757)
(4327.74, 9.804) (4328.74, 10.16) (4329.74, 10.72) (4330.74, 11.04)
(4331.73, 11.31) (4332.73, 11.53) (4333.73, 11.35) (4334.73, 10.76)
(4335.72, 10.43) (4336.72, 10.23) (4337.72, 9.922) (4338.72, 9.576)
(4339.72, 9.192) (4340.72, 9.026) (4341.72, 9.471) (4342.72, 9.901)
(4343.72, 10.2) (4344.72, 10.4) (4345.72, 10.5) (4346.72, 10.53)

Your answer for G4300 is 5.4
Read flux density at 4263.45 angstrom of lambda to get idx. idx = 10.4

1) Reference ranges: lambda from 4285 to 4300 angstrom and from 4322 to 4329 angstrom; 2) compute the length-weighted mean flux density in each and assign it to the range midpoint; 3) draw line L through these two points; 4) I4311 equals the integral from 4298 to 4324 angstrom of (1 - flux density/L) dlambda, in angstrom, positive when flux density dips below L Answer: 1.0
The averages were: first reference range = 8.77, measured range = 9.09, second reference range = 9.92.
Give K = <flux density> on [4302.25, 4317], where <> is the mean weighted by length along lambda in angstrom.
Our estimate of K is 8.51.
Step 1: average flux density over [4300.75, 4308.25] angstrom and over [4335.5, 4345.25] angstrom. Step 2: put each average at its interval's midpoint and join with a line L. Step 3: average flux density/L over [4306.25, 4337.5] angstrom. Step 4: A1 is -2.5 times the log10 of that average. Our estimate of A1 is -0.20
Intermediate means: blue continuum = 7.21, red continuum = 9.81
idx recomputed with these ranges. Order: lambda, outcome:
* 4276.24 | 9.84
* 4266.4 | 10.75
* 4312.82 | 9.277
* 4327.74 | 9.804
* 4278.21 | 10.3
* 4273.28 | 8.932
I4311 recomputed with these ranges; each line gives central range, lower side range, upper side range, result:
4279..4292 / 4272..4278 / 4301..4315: -0.9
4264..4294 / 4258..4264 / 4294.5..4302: -2.5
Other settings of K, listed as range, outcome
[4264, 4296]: 9.62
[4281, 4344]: 9.46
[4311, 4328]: 10.5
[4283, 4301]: 8.85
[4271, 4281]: 9.71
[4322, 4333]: 10.3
